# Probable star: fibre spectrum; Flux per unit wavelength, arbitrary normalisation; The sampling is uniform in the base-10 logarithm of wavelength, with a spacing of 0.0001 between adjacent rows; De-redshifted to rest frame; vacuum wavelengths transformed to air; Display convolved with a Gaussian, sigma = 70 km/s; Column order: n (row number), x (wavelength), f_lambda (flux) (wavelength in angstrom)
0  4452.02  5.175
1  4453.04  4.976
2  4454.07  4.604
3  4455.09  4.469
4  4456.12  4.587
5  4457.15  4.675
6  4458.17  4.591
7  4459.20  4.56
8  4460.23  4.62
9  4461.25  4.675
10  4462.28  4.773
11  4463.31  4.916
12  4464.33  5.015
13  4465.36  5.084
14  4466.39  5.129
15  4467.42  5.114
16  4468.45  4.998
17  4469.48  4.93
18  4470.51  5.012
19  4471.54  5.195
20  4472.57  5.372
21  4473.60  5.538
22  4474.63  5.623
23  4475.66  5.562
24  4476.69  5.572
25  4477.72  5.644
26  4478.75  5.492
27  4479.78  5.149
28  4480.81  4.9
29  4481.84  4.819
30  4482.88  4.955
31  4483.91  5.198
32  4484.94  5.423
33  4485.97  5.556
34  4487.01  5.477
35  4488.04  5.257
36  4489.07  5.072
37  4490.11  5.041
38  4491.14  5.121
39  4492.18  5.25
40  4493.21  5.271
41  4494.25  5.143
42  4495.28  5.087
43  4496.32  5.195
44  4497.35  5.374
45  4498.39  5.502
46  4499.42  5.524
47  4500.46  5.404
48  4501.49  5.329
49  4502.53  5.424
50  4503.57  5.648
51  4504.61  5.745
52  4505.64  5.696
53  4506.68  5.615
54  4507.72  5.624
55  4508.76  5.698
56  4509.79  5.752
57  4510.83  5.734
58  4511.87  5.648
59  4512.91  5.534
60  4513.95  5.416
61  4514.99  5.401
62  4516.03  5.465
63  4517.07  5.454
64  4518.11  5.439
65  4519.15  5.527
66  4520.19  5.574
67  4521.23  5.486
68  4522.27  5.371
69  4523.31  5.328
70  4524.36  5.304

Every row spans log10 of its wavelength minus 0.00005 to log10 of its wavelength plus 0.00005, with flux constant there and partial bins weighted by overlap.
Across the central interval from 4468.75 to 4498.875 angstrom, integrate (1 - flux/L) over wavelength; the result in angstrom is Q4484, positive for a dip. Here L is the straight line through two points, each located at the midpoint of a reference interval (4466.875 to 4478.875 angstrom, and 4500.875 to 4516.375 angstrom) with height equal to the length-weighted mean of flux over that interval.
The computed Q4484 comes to 0.8 angstrom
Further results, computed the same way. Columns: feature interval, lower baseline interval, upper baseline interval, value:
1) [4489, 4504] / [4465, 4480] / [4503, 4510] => 0.7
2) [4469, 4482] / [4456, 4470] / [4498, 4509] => -0.6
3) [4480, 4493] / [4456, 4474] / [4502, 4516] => 0.2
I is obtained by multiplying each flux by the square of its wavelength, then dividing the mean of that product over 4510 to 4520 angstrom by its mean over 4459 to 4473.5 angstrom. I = 1.1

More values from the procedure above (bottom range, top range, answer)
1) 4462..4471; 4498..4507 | 1.13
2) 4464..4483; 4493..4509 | 1.06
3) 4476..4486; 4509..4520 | 1.07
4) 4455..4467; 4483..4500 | 1.12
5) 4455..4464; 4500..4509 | 1.22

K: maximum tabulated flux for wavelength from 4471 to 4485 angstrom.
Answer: 5.644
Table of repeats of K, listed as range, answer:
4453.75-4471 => 5.129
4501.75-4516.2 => 5.752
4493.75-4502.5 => 5.524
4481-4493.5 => 5.556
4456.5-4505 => 5.745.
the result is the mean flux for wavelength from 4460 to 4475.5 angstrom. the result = 5.09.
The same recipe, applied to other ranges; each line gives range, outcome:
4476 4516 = 5.39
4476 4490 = 5.27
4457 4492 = 5.13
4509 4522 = 5.54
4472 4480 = 5.51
